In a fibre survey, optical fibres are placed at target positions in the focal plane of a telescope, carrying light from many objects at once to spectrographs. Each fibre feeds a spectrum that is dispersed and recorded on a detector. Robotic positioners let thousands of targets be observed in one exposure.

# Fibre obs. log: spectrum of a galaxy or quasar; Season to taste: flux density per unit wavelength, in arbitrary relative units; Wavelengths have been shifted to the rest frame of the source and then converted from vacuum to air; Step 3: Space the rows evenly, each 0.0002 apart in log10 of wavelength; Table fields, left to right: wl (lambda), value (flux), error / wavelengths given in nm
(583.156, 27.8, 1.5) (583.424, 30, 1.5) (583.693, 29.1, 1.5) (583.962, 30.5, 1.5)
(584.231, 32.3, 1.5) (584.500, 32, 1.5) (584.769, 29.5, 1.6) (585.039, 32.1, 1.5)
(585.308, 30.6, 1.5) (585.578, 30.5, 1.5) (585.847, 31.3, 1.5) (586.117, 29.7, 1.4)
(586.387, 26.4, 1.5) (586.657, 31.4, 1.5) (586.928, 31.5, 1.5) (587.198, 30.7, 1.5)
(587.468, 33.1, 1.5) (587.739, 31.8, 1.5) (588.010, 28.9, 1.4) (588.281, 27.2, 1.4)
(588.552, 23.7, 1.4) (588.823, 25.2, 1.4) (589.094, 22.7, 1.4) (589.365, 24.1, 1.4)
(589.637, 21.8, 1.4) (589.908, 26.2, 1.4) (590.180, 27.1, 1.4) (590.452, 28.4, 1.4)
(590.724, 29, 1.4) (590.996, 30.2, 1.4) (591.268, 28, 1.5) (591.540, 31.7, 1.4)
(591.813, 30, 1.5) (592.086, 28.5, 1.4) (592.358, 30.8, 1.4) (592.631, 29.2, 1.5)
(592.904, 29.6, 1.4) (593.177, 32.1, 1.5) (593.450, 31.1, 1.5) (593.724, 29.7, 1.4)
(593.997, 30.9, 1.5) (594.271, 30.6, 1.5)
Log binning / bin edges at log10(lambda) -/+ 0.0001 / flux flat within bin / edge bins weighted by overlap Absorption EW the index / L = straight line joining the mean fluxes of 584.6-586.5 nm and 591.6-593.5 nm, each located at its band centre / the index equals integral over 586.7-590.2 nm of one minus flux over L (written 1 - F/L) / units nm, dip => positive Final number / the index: 0.33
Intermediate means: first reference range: 30.1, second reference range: 30.2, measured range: 27.3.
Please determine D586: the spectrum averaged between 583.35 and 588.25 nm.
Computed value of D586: 30.6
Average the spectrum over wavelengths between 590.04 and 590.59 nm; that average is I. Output 27.7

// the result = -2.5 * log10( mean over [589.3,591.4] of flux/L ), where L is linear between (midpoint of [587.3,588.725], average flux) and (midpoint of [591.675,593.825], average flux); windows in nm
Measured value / 0.099 mag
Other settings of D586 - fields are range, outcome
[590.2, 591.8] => 29.3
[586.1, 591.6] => 28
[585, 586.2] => 30.8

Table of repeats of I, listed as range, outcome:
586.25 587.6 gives 30.6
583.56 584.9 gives 30.7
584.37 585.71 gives 30.9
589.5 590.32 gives 25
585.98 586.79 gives 29.2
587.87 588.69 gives 26.6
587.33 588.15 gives 31.2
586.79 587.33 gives 31.1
